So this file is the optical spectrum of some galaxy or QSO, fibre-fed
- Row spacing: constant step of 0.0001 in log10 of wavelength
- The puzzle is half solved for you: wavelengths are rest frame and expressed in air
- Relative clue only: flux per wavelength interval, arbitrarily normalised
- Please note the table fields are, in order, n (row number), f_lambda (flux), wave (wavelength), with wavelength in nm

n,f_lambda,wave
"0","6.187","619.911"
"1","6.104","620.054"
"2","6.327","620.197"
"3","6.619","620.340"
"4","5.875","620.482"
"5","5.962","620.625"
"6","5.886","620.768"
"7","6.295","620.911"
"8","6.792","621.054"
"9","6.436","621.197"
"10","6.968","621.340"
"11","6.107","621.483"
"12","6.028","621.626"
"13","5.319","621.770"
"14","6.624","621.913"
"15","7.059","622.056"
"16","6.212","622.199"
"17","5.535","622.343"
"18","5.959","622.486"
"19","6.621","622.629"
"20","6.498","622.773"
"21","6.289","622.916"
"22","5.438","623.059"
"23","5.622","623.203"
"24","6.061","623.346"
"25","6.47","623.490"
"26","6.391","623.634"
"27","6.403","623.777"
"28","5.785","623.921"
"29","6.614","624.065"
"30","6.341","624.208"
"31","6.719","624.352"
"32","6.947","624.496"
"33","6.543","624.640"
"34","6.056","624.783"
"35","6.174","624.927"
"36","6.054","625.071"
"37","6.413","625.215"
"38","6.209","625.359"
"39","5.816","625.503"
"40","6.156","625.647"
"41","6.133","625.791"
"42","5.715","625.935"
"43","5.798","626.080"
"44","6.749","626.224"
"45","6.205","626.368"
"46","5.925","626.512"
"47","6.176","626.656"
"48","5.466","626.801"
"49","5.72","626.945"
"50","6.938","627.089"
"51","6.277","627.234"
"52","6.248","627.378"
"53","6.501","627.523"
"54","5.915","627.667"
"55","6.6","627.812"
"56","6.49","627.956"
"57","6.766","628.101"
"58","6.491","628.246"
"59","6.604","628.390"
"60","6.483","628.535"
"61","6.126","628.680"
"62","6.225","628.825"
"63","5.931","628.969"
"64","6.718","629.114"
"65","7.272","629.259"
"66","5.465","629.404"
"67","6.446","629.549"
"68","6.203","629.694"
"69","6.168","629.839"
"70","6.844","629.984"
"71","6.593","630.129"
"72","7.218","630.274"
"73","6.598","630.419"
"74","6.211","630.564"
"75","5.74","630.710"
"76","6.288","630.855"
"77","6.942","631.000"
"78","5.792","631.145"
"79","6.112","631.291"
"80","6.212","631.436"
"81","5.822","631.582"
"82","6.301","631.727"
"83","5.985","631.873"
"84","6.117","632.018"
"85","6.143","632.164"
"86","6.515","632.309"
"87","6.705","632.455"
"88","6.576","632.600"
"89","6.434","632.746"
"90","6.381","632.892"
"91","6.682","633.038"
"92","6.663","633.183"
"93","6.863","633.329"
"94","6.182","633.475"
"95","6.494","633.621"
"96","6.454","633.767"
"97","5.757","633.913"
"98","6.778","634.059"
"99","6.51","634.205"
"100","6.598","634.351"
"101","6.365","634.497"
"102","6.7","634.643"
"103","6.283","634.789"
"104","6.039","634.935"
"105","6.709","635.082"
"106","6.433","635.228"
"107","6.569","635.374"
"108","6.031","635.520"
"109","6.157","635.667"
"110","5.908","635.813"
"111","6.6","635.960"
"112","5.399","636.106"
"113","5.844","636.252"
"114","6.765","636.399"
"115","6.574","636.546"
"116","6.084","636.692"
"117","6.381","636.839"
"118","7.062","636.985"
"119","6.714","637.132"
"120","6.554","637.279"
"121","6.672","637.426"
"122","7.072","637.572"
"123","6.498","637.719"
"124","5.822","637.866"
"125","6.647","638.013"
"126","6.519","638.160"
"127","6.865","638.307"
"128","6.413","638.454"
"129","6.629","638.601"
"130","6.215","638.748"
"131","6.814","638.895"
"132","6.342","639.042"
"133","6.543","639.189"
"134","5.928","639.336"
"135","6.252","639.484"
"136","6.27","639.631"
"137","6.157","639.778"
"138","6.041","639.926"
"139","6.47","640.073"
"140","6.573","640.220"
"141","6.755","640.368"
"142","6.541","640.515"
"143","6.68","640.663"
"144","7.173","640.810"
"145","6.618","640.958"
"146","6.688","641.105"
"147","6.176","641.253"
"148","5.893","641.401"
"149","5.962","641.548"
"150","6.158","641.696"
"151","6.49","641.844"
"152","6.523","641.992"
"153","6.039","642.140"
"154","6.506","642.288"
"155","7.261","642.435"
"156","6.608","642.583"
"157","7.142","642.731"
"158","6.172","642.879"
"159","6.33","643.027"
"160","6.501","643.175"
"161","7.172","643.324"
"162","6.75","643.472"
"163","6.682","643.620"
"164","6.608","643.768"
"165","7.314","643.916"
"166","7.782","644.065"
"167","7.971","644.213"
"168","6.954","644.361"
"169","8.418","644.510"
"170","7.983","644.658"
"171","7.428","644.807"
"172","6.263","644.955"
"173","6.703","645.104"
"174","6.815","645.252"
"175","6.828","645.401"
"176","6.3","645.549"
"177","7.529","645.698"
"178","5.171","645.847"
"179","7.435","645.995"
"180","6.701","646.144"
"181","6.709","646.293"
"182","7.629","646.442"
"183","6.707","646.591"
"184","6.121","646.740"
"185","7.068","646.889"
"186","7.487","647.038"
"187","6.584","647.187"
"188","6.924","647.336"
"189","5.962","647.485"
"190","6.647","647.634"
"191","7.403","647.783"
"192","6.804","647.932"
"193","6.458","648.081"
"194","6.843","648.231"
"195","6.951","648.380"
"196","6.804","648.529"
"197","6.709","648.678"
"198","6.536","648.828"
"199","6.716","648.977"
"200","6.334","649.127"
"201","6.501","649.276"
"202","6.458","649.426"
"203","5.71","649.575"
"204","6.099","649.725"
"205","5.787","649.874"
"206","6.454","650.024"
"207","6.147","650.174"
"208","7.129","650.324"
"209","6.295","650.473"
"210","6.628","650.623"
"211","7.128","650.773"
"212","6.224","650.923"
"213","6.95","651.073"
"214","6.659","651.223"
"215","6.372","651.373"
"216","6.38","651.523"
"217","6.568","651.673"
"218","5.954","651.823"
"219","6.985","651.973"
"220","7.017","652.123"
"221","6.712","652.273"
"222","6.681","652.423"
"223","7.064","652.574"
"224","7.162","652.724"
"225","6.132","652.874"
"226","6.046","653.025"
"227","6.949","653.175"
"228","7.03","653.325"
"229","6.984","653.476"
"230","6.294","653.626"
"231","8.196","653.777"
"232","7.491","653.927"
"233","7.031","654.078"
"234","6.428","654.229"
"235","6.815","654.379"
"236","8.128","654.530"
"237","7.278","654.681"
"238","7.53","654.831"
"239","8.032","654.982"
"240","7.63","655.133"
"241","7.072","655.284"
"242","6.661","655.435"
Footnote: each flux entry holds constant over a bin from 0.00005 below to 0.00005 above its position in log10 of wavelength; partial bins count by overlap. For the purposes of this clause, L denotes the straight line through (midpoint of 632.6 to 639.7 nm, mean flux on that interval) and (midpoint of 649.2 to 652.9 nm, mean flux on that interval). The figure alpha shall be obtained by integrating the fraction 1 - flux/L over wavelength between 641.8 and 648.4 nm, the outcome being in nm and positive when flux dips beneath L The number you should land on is -0.375 nm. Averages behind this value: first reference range 6.43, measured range 6.86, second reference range 6.53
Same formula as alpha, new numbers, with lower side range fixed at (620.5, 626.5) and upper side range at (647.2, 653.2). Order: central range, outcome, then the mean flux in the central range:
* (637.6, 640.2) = 0.014 nm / 6.39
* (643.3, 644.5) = -0.134 nm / 7.22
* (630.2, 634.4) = -0.027 nm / 6.38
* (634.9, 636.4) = 0.043 nm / 6.2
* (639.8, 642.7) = -0.012 nm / 6.49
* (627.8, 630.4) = -0.075 nm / 6.48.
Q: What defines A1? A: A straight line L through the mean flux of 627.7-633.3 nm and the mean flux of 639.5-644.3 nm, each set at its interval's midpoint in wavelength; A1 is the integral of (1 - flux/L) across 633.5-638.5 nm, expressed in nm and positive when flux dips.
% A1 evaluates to 0.07 nm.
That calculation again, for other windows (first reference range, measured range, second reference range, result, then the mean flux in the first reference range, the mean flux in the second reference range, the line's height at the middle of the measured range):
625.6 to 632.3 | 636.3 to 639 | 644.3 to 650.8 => -0.03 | 6.28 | 6.73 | 6.49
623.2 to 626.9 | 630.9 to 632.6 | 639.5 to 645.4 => 0.04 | 6.2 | 6.73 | 6.4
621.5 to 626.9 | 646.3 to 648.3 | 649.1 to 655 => -0.05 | 6.17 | 6.74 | 6.64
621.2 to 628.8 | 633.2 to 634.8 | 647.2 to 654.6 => -0.02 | 6.25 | 6.69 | 6.4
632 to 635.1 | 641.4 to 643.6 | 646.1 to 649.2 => 0.04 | 6.45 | 6.77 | 6.65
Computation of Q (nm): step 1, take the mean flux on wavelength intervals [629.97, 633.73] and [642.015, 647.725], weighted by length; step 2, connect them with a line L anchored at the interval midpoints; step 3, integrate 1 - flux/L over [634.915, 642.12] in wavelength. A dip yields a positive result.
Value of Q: 0.24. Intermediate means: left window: 6.39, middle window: 6.41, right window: 6.87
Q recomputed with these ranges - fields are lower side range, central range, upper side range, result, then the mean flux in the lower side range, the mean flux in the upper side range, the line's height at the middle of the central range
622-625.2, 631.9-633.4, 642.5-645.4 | 0.03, 6.26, 7.03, 6.6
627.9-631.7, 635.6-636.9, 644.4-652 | 0.06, 6.37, 6.69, 6.49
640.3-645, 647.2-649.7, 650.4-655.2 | 0.09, 6.8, 6.9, 6.86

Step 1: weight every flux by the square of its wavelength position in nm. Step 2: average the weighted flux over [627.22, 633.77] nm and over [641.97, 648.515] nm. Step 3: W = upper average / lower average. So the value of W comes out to 1.13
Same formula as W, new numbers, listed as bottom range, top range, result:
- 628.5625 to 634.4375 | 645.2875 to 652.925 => 1.10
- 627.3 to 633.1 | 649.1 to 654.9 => 1.13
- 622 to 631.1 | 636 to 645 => 1.10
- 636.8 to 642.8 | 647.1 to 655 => 1.07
